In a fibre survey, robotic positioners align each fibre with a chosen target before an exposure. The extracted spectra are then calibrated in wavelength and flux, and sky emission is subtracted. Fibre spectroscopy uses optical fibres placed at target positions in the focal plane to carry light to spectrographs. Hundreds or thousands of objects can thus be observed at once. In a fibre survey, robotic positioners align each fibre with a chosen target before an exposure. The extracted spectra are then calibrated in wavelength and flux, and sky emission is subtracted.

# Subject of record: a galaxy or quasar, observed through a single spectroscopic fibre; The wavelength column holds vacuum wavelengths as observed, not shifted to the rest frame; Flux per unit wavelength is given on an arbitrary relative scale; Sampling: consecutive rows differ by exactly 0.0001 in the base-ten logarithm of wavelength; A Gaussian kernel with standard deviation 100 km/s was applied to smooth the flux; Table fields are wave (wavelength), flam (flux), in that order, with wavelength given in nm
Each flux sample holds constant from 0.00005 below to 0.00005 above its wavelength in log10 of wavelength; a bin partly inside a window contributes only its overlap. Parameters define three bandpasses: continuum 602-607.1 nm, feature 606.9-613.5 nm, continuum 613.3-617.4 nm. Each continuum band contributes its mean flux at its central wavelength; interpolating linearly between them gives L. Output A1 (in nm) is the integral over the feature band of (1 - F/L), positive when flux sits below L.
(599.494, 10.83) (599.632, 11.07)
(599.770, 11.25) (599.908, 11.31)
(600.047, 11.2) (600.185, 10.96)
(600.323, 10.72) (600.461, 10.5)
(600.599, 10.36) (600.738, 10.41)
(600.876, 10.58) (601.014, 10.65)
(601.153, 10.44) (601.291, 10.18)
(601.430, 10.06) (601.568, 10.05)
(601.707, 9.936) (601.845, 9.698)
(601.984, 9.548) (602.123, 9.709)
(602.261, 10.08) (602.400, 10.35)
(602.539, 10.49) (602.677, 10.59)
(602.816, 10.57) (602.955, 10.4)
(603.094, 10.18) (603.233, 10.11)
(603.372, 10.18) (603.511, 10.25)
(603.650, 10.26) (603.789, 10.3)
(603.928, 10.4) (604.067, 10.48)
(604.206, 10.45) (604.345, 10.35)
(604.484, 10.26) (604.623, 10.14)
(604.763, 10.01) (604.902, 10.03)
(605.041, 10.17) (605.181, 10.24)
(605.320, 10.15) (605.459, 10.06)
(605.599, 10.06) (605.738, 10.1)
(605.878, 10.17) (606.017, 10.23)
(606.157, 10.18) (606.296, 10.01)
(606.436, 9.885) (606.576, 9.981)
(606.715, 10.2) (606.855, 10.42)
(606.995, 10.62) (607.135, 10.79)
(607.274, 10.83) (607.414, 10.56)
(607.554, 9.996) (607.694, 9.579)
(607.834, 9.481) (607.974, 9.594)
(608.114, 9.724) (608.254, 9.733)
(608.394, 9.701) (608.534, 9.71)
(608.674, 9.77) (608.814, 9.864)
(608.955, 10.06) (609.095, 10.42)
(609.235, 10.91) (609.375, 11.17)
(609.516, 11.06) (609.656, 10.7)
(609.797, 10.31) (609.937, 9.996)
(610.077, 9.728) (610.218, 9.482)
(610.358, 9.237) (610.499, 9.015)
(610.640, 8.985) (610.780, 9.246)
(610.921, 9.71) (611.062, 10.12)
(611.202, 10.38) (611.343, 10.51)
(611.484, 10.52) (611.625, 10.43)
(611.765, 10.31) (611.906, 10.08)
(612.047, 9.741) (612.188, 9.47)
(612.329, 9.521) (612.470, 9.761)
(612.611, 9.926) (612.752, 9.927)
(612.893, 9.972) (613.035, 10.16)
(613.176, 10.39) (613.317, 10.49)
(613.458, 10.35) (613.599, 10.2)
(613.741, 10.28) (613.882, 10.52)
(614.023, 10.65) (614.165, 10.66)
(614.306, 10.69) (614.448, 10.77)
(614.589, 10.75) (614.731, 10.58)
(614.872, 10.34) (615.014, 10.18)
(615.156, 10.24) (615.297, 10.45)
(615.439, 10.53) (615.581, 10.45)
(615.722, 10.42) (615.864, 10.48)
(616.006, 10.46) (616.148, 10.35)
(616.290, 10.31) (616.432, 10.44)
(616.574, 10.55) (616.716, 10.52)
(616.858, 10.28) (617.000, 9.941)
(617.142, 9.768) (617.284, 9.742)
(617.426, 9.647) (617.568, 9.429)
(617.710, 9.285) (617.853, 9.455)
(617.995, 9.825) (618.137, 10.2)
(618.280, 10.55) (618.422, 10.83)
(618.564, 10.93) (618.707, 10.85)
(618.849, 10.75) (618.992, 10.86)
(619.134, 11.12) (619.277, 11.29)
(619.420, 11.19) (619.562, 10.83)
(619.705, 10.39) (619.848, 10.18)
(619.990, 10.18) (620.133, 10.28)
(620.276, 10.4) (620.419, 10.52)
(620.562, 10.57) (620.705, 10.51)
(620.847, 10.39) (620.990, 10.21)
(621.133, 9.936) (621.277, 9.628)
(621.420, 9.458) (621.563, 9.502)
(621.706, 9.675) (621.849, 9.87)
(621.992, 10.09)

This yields 0.17 nm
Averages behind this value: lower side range 10.2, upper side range 10.4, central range 10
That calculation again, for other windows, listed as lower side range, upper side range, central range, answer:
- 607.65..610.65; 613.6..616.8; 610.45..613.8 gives 0.072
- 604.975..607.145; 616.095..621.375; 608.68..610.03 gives -0.030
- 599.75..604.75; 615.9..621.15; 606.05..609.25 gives 0.087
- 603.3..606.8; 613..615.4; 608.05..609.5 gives 0.022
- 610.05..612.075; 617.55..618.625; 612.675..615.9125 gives -0.149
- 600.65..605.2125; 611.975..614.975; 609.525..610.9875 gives 0.077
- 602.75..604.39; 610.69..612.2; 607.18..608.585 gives 0.037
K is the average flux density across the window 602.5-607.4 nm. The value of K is 10.3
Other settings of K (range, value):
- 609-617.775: 10.2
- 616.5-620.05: 10.3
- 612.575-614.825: 10.4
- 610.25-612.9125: 9.83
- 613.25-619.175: 10.4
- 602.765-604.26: 10.3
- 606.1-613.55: 10.1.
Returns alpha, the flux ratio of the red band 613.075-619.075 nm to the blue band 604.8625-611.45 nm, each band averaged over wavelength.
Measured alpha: 1.0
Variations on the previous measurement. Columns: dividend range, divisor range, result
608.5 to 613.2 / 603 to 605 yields 0.98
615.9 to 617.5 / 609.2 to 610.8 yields 1.02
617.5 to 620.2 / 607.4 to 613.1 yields 1.05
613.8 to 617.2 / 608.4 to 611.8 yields 1.04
